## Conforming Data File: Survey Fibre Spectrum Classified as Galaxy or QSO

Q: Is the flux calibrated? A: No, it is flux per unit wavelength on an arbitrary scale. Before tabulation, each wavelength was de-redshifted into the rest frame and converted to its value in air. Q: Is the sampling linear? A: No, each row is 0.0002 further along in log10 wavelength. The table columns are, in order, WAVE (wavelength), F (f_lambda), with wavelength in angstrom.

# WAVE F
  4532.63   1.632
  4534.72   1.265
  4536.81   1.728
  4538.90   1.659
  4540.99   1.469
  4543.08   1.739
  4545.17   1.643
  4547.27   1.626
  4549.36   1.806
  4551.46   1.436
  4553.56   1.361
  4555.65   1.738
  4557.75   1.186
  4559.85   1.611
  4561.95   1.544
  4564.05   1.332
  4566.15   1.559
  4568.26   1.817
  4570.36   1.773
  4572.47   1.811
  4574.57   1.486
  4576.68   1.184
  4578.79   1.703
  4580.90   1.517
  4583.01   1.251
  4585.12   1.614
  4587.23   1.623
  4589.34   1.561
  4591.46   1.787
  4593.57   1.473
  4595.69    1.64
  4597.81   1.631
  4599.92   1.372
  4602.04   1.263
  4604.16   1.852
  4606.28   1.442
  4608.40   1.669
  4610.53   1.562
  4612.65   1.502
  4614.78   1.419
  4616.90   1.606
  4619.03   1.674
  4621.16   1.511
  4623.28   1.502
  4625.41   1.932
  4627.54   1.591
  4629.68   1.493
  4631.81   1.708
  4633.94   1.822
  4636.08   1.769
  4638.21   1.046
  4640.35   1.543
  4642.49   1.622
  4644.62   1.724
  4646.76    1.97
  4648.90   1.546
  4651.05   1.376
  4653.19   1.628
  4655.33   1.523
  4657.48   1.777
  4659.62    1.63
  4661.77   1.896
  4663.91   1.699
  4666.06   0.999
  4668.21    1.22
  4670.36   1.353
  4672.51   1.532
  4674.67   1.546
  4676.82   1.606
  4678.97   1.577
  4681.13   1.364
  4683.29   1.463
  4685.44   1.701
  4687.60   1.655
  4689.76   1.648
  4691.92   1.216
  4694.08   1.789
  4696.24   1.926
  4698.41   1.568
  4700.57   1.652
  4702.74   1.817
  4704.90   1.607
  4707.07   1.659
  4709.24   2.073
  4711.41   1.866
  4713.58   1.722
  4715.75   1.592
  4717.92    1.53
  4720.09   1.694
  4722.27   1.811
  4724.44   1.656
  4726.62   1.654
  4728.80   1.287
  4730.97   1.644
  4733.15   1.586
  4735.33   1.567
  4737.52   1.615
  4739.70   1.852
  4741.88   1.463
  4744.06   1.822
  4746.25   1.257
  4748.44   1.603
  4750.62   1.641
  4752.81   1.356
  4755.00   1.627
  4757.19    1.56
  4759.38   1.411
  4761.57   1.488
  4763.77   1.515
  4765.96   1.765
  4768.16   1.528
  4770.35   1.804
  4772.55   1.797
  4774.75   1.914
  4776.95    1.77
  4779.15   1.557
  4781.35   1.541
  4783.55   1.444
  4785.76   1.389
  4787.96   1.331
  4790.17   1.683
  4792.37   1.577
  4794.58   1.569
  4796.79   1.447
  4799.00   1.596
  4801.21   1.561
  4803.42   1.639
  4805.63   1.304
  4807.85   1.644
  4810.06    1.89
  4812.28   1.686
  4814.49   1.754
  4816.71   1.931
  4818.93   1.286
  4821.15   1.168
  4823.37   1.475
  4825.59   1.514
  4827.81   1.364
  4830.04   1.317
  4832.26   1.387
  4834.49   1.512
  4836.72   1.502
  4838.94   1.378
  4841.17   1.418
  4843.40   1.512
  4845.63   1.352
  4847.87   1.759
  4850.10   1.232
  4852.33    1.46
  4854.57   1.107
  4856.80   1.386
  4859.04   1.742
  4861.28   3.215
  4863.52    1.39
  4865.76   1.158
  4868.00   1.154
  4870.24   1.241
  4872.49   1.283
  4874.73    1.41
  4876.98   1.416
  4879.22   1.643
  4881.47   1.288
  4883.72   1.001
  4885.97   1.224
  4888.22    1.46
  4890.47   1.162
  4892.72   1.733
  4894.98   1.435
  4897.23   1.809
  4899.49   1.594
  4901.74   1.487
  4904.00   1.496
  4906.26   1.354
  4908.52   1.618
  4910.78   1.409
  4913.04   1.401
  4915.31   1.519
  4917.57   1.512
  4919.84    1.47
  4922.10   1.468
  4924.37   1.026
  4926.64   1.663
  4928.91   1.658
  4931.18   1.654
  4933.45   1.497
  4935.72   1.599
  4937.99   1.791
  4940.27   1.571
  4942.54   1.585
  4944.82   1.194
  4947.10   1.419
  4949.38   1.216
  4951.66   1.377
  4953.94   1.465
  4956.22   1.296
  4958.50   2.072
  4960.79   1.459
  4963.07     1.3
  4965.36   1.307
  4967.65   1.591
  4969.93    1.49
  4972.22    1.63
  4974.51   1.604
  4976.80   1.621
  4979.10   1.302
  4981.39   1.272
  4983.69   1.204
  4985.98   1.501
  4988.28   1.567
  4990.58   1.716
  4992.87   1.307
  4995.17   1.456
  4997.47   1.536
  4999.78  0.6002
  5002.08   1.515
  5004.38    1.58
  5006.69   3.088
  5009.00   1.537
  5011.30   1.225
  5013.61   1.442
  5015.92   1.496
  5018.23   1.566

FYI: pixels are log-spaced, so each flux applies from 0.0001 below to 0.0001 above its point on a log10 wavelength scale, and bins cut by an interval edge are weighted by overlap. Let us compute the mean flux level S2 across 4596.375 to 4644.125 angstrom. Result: 1.57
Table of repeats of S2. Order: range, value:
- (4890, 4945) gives 1.52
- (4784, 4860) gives 1.5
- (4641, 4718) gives 1.61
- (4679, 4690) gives 1.56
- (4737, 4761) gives 1.56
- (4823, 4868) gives 1.5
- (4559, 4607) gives 1.56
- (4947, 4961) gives 1.48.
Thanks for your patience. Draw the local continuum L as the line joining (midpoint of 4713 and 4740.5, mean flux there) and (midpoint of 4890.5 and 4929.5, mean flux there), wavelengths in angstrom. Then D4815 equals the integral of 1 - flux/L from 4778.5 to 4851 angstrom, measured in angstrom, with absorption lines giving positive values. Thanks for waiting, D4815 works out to 2.7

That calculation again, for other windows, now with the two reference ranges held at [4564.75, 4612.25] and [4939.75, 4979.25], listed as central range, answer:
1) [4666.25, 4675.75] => 1.1 angstrom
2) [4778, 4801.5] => 0.0 angstrom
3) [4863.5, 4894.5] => 3.5 angstrom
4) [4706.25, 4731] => -2.4 angstrom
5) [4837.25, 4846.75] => 0.5 angstrom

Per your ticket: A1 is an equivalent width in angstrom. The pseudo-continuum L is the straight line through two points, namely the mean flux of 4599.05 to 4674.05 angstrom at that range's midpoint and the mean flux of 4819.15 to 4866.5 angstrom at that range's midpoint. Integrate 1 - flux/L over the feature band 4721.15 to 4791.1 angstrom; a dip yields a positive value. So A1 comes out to -3.2 angstrom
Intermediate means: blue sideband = 1.57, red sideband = 1.49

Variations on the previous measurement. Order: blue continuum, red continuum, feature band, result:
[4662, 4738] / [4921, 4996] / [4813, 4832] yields 0.8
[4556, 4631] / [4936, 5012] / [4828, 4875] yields 1.5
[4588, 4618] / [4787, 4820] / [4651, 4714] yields -1.4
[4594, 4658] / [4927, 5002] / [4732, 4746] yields -0.7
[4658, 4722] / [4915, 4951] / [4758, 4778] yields -1.2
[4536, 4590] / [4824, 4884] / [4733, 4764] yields -1.3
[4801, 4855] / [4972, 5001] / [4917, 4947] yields -1.7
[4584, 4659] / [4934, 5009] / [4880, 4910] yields 1.7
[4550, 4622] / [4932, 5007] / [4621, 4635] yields -1.1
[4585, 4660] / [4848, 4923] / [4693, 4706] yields -1.4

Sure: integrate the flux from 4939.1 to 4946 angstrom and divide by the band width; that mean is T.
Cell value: 1.45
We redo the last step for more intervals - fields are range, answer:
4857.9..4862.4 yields 2.47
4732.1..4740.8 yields 1.65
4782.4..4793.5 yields 1.49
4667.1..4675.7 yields 1.41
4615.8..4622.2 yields 1.6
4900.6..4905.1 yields 1.49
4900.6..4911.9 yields 1.47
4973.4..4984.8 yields 1.4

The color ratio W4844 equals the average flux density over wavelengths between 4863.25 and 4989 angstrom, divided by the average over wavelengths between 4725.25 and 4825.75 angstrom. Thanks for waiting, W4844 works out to 0.9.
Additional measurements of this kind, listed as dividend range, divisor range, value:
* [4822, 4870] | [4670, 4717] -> 0.91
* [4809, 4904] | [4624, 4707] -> 0.93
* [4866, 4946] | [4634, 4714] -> 0.90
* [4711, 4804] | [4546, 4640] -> 1.02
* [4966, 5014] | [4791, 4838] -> 0.99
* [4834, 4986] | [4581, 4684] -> 0.94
